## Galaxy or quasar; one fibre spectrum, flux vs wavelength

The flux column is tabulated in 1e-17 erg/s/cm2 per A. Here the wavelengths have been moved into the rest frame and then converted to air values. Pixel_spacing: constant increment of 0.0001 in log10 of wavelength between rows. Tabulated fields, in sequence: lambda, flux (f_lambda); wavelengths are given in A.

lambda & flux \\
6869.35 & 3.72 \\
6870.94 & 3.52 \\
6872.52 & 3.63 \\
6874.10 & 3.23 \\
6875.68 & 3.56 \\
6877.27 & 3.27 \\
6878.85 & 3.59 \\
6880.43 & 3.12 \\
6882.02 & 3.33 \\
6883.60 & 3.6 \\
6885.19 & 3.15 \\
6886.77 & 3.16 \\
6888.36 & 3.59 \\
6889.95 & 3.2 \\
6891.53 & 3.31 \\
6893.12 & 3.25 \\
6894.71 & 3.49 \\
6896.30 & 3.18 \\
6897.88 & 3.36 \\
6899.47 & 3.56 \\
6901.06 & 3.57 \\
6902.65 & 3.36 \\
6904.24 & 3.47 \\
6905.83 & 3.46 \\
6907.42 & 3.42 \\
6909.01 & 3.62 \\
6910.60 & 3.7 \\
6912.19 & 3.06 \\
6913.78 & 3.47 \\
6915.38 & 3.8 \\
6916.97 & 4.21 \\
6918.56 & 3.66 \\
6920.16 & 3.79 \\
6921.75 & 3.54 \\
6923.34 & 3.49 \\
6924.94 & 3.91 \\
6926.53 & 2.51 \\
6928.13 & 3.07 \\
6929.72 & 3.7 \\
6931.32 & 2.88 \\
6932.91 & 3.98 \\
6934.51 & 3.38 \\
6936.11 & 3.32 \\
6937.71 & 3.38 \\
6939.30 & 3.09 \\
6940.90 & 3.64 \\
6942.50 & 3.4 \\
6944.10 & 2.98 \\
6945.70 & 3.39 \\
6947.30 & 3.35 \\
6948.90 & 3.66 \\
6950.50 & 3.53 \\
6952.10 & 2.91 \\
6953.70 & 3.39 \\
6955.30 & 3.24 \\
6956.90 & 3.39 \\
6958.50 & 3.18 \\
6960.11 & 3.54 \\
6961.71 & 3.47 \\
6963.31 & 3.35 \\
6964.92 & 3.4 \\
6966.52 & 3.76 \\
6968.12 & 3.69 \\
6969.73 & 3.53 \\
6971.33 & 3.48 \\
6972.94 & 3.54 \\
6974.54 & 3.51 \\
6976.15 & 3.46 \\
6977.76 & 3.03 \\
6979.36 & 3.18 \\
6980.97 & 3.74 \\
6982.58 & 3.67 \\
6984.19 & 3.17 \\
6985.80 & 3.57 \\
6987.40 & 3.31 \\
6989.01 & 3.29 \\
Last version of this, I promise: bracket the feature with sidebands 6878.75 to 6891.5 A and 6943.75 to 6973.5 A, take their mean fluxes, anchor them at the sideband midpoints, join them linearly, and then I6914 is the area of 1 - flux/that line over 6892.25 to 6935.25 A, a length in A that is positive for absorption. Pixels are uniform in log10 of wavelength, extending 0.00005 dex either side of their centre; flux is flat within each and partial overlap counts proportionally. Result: -1.5 A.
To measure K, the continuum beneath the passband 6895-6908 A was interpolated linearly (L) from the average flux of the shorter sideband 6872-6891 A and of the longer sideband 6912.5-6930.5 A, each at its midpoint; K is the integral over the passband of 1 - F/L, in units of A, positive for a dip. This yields 0.1 A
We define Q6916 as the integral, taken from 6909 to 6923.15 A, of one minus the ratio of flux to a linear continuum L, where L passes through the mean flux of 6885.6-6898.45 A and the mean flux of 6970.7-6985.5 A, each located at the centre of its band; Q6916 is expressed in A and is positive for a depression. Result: -1.3 A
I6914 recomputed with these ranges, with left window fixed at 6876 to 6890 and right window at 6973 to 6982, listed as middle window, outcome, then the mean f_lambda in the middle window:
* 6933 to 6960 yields 0.29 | 3.35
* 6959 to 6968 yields -0.30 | 3.51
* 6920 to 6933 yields -0.03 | 3.38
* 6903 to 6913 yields -0.26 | 3.45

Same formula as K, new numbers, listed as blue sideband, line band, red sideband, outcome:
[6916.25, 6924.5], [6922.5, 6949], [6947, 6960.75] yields 1.5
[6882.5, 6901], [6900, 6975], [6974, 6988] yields -1.5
